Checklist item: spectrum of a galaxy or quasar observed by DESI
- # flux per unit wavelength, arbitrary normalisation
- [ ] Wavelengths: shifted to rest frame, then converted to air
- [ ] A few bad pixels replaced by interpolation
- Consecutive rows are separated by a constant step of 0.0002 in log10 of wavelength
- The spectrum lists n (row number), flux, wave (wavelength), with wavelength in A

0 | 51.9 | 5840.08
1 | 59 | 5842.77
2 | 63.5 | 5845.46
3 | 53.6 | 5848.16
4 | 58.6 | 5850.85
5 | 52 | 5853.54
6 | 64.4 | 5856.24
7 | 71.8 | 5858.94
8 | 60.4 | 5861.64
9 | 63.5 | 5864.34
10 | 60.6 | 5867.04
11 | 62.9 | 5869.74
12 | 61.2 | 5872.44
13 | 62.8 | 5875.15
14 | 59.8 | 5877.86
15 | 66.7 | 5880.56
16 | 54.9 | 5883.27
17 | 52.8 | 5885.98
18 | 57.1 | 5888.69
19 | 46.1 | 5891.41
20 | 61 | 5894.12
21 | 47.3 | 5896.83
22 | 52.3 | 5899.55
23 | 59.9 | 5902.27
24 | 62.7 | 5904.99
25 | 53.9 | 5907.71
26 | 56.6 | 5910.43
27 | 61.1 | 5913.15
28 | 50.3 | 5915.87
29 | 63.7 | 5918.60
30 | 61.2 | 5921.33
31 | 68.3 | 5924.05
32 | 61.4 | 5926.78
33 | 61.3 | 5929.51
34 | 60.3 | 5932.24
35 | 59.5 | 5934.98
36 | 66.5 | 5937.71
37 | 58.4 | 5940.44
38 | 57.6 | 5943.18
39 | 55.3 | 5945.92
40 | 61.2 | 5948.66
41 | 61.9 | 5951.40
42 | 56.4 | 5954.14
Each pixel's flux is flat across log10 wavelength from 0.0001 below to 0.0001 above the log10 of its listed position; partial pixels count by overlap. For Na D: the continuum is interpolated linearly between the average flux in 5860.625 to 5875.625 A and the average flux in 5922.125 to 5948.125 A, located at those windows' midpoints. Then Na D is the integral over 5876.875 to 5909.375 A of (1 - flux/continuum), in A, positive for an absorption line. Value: 2.8 A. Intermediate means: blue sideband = 61.9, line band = 56.2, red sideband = 61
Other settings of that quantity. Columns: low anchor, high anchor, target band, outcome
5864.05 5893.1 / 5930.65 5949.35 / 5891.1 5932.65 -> 0.8 A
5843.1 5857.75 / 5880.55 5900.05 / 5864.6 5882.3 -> -2.0 A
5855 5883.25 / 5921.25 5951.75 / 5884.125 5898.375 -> 2.2 A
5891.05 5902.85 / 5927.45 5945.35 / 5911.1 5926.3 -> -0.9 A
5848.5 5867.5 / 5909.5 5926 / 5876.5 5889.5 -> 0.5 A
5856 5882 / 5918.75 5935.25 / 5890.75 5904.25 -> 1.9 A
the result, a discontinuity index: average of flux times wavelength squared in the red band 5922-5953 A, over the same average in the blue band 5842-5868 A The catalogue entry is 1.03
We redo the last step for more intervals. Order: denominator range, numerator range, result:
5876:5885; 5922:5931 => 1.07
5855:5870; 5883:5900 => 0.84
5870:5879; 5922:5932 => 1.05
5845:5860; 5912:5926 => 1.03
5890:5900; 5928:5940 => 1.21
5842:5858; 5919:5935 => 1.09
